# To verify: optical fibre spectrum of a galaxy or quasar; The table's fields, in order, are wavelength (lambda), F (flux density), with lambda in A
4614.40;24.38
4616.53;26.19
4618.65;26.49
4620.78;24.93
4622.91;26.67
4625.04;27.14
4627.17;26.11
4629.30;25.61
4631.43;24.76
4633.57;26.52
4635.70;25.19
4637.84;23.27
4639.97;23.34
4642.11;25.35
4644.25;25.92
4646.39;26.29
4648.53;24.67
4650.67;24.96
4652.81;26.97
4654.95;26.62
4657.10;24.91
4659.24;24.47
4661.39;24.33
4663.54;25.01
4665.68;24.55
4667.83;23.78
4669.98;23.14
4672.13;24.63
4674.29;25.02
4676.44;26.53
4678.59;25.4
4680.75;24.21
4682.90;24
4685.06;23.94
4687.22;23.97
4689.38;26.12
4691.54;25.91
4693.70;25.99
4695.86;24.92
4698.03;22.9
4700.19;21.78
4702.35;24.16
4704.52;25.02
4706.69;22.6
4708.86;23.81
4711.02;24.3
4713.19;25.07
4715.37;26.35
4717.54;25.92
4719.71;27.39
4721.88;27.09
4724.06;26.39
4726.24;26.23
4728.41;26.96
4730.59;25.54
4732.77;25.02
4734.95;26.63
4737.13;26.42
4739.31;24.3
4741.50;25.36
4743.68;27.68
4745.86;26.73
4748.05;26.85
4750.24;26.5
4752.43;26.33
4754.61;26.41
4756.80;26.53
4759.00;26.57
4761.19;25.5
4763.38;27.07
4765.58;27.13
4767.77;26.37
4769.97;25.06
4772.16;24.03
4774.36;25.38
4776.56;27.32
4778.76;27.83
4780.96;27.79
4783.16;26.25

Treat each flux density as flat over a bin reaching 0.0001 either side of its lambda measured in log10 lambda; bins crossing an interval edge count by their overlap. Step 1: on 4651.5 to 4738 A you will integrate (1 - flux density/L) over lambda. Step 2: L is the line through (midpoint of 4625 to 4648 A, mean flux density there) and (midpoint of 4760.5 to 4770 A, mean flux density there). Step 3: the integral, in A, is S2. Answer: 2.3 A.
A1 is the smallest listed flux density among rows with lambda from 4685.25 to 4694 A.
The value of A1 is 23.97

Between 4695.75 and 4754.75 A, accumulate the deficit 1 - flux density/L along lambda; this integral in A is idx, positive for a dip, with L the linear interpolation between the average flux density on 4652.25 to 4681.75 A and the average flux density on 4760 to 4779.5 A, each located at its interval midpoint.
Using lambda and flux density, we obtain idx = 0.3 A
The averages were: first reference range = 24.9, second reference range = 26.2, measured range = 25.5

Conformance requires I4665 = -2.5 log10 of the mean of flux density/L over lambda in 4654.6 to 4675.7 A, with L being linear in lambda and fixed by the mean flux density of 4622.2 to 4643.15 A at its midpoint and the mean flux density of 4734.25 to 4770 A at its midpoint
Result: 0.04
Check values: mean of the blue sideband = 25.4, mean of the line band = 24.6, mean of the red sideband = 26.4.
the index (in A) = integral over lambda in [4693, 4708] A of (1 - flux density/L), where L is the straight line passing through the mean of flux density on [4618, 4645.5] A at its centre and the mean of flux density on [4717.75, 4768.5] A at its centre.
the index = 1.3 A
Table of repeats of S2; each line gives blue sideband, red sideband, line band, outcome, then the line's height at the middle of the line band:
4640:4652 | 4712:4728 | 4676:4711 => 2.1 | 26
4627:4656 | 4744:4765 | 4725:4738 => 0.1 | 26.3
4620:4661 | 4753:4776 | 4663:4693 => 1.0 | 25.6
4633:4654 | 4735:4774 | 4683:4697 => 0.3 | 25.6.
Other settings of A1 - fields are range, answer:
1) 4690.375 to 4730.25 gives 21.78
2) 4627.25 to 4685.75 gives 23.14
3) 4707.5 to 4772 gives 23.81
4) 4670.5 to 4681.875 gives 24.21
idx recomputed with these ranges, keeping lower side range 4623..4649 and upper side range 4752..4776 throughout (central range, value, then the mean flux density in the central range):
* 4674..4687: 0.43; 24.8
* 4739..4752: -0.20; 26.3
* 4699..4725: 0.83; 25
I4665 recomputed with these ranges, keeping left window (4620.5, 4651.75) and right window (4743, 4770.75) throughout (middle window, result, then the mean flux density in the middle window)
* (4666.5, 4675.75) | 0.064 mag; 24.2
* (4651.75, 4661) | -0.002 mag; 25.6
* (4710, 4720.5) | 0.015 mag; 25.8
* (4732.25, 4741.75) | 0.031 mag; 25.6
